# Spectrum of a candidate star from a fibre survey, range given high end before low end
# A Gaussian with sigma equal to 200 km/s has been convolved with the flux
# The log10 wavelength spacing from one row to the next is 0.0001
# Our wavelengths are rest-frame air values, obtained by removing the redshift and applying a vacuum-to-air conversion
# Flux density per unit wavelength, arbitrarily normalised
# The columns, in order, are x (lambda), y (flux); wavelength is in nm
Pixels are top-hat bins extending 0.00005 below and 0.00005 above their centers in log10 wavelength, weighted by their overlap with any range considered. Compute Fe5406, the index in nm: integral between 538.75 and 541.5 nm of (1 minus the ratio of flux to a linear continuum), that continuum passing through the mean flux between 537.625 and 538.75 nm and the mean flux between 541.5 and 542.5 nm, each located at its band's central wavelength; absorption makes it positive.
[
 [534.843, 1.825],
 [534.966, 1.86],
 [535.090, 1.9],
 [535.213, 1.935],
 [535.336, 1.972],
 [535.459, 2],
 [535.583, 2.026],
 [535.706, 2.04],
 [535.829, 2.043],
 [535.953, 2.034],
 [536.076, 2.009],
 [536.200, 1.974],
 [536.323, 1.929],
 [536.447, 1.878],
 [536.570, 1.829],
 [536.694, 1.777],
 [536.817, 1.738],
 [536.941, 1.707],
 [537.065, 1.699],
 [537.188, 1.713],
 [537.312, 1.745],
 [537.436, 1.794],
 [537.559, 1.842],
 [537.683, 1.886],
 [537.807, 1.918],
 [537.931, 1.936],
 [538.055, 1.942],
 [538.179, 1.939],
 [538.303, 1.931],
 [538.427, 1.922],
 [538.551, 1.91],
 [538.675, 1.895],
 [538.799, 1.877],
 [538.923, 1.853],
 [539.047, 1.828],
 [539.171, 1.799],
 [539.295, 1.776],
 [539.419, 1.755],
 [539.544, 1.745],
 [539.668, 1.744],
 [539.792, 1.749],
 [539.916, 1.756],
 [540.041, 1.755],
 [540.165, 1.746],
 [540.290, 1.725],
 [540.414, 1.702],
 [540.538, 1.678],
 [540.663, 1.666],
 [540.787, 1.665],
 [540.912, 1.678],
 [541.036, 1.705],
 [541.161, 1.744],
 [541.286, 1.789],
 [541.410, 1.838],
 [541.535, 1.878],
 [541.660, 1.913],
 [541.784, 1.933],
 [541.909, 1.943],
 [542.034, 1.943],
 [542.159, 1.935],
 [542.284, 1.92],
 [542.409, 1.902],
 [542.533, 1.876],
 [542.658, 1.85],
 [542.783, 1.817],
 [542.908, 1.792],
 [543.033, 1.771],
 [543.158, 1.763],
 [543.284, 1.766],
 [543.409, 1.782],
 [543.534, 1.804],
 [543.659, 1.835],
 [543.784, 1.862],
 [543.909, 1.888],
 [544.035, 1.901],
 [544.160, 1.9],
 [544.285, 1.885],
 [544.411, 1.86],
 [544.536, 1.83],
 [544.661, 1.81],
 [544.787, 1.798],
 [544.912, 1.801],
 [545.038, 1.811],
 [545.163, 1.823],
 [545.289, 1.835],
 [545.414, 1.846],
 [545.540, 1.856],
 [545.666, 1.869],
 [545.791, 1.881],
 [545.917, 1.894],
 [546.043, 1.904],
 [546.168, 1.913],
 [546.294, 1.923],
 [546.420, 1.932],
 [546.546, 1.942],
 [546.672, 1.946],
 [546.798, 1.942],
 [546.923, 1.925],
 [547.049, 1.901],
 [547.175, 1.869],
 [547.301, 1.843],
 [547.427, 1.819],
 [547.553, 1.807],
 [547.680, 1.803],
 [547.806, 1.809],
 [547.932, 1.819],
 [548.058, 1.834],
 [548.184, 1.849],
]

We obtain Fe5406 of 0.24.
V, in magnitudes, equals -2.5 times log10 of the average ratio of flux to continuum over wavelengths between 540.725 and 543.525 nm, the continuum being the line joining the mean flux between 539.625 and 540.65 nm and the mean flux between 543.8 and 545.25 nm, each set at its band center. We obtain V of -0.03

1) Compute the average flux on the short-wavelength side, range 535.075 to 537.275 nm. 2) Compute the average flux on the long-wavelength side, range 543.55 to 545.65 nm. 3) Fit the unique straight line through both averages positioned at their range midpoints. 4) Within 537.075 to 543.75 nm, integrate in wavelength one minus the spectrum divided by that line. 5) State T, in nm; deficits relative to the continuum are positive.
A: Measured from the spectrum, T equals 0.19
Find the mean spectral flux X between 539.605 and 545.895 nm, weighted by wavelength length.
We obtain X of 1.82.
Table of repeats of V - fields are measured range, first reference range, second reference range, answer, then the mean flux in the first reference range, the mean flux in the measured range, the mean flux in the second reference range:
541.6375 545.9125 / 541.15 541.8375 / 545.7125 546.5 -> 0.02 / 1.86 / 1.85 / 1.91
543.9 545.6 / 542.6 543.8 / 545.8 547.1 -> 0.01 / 1.8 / 1.84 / 1.92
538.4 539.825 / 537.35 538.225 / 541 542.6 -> 0.04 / 1.89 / 1.82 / 1.87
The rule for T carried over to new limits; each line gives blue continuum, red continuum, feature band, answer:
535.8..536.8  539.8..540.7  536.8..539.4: -0.02 nm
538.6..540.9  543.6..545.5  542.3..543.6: 0.00 nm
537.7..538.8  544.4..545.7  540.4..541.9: 0.08 nm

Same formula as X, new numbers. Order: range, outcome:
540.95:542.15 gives 1.85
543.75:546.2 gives 1.86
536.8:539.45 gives 1.84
